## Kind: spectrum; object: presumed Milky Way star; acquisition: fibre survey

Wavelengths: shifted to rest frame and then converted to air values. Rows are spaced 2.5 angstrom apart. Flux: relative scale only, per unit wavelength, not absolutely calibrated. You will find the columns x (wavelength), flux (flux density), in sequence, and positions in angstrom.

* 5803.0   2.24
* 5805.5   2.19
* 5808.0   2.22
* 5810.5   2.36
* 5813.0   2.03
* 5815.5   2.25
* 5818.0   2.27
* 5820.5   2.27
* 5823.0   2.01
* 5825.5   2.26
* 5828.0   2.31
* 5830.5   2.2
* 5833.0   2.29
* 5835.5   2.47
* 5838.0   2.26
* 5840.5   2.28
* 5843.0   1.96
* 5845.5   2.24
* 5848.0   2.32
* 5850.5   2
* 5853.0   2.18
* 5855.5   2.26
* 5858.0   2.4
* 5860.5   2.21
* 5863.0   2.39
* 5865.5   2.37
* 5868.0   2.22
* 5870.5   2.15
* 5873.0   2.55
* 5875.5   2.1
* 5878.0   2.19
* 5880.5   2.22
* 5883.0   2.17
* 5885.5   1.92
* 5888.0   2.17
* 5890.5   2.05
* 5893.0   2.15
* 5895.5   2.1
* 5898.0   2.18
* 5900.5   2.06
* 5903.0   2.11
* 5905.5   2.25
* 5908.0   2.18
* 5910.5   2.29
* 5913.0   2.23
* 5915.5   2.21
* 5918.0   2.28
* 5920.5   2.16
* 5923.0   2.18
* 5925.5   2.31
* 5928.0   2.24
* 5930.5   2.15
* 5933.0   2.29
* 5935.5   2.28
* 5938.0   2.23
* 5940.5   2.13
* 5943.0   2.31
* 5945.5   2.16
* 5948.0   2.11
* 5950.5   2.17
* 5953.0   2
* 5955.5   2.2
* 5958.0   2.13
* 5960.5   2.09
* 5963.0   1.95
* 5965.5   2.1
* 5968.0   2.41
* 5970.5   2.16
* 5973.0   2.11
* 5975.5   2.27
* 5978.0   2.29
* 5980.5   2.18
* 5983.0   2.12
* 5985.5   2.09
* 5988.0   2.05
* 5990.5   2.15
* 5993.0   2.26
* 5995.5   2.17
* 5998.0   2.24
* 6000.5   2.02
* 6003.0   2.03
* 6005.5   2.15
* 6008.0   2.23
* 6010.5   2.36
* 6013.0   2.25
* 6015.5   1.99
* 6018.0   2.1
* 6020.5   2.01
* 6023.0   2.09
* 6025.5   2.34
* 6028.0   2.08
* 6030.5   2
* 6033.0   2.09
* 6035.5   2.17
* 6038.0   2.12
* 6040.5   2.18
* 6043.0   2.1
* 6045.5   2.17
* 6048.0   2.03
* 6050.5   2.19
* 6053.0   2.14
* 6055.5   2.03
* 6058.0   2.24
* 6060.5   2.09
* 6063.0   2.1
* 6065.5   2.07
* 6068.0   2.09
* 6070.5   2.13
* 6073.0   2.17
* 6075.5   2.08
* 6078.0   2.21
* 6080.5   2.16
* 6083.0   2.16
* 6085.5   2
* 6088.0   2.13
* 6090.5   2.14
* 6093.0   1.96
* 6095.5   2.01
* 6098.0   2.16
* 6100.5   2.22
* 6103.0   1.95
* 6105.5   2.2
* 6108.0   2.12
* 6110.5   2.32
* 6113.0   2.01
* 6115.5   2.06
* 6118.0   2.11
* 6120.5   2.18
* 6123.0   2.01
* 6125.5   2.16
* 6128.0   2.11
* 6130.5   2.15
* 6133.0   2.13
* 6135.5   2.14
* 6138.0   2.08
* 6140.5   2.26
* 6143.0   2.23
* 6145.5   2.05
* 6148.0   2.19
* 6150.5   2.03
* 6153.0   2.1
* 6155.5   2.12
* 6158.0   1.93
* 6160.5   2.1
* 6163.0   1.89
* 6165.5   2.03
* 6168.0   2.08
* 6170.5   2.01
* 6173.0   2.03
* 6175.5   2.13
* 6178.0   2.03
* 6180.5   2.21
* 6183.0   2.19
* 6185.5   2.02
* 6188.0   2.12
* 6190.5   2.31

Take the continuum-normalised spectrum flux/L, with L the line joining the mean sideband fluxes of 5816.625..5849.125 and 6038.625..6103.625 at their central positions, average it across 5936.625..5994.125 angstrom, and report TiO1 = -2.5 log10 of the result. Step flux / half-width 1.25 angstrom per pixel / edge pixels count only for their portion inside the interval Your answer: 0.01 mag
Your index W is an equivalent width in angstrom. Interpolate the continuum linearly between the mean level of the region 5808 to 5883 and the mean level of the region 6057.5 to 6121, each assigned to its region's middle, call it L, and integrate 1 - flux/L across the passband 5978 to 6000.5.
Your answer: 0.1 angstrom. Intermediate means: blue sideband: 2.24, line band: 2.16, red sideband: 2.12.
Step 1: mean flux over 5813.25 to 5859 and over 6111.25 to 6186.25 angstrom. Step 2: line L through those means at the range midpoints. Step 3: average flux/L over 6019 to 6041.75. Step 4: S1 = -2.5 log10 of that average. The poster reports 0.013 mag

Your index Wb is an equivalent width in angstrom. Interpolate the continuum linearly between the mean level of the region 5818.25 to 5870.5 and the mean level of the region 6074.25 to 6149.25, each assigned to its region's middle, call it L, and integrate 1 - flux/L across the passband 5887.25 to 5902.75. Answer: 0.7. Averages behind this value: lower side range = 2.24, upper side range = 2.12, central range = 2.12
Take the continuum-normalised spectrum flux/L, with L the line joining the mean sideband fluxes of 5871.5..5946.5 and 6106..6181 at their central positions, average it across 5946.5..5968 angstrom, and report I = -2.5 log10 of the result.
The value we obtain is 0.03 mag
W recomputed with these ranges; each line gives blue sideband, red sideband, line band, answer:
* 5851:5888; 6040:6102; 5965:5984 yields -0.3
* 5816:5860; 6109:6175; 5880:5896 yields 0.8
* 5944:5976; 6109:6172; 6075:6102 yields 0.0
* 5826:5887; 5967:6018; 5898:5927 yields 0.1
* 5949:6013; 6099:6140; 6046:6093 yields 0.4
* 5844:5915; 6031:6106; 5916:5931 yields -0.3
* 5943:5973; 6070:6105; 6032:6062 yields -0.2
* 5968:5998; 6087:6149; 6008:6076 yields 0.9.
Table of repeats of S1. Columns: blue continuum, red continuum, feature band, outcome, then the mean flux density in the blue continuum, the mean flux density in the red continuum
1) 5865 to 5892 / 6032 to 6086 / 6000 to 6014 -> -0.02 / 2.19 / 2.13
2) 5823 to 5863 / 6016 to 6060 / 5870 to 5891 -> 0.02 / 2.24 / 2.12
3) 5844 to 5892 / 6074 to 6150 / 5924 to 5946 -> -0.02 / 2.21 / 2.12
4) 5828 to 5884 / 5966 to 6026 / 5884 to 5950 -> 0.02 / 2.25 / 2.17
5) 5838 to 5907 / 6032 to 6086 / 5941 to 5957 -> 0.00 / 2.19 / 2.13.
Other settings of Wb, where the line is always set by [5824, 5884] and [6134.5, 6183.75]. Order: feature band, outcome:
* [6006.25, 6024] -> 0.1 angstrom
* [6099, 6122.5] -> -0.1 angstrom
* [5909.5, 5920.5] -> -0.1 angstrom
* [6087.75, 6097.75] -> 0.3 angstrom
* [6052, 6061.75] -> 0.1 angstrom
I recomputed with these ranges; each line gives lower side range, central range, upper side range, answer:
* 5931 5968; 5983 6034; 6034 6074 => 0.003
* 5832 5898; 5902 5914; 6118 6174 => -0.009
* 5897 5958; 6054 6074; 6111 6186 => 0.010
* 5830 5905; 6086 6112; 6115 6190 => 0.001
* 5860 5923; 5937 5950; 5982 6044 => -0.008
